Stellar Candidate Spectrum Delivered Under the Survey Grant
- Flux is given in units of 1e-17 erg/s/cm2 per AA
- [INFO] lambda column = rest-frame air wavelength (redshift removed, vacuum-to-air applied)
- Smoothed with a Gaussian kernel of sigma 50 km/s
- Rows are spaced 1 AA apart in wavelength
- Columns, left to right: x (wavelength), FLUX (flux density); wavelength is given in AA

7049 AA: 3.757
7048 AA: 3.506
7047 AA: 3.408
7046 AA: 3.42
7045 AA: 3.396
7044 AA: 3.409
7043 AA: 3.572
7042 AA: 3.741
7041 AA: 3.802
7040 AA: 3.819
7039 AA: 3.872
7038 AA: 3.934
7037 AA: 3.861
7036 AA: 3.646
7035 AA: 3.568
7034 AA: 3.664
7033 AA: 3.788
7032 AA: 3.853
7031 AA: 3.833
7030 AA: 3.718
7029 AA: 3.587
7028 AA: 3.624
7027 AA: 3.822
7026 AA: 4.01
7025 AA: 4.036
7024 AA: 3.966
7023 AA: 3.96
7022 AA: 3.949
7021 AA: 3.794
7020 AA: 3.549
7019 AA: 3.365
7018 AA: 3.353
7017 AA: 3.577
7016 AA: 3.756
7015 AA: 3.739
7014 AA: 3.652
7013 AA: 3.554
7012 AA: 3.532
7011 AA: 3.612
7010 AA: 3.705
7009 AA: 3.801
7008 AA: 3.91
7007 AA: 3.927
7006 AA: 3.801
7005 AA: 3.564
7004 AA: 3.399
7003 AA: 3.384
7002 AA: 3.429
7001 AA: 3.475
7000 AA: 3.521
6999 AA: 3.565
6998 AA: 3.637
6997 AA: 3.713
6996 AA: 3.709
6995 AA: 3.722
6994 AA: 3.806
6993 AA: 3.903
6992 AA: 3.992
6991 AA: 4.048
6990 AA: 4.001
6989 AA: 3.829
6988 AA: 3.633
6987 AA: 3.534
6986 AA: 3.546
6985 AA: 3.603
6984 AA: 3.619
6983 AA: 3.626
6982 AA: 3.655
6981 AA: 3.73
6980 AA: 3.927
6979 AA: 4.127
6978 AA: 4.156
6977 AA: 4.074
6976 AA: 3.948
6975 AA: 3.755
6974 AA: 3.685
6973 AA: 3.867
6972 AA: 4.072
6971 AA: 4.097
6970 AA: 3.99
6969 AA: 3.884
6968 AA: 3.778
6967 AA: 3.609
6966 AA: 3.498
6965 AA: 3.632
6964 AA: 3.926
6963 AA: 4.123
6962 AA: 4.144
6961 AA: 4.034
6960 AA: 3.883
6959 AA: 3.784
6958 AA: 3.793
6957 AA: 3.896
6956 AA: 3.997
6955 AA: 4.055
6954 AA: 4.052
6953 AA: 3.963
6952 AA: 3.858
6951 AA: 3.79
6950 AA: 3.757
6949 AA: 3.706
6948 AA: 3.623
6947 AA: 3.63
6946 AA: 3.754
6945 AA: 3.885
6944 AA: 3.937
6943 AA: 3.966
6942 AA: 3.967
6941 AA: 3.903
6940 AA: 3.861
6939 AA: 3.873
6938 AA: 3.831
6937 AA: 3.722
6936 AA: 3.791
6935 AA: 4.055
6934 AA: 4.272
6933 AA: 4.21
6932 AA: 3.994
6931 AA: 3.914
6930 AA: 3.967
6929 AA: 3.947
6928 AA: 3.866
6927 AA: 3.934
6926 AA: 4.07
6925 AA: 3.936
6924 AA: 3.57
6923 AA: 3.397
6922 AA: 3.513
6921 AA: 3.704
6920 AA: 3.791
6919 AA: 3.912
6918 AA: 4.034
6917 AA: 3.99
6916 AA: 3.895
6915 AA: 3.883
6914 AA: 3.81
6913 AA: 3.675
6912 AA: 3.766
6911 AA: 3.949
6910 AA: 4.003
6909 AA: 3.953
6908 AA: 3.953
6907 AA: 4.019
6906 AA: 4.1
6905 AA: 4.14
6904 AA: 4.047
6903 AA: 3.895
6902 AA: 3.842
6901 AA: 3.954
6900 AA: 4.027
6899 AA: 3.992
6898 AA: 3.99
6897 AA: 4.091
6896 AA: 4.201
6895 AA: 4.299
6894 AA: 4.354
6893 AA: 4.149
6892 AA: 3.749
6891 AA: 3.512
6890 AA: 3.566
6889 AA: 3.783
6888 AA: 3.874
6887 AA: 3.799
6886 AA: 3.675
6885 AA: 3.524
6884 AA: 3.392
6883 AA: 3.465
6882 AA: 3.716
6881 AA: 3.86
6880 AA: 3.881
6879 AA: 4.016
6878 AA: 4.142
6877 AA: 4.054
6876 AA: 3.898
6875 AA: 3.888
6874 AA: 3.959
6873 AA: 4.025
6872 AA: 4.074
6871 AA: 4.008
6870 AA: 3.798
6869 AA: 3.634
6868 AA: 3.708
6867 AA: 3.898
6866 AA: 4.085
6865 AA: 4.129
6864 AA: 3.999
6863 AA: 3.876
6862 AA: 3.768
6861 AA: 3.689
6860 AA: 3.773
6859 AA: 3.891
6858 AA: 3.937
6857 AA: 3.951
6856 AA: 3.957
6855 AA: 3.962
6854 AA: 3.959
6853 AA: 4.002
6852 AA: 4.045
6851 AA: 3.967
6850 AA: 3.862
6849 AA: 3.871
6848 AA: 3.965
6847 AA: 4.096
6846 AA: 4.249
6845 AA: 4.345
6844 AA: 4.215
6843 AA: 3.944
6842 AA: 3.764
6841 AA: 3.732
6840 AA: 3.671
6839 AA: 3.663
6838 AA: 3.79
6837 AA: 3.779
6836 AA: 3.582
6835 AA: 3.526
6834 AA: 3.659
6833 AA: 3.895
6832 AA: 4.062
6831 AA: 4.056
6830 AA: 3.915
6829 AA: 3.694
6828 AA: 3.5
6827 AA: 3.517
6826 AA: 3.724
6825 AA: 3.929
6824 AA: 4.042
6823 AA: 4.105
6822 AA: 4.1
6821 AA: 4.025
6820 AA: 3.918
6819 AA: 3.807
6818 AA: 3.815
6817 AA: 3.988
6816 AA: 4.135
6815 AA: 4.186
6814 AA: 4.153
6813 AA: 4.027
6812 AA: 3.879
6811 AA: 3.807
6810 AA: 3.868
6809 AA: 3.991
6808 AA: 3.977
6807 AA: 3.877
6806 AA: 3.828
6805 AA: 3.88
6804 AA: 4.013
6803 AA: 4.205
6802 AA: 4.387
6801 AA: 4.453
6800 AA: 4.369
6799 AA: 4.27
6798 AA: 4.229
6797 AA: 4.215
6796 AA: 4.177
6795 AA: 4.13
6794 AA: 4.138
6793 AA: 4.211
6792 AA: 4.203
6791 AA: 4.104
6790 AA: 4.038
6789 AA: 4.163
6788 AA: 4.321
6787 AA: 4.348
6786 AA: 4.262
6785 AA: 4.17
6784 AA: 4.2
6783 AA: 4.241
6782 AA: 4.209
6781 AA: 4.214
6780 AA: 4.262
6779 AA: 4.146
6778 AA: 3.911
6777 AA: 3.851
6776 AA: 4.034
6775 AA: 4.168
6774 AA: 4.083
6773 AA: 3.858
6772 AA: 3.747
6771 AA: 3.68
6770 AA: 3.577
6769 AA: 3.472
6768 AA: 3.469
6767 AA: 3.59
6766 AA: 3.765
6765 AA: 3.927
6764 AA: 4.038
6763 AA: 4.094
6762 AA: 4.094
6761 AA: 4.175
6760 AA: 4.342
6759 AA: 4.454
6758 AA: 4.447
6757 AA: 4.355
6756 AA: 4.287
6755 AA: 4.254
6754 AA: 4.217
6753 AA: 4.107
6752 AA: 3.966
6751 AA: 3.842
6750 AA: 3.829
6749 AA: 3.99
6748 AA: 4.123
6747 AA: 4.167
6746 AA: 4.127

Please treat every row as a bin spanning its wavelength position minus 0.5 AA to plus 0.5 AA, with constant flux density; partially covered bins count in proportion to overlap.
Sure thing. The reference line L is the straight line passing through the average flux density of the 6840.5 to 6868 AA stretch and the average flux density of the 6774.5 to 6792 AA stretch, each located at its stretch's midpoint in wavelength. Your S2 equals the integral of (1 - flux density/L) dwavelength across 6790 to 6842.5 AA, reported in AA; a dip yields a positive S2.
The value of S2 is 1.3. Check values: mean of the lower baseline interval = 4.16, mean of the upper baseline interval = 3.96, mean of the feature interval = 3.96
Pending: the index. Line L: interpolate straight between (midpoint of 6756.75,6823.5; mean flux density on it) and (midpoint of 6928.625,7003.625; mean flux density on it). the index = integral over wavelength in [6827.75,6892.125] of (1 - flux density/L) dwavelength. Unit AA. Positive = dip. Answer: 1.8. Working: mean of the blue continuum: 4.06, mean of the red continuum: 3.83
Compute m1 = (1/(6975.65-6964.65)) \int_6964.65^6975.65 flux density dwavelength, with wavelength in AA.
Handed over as 3.81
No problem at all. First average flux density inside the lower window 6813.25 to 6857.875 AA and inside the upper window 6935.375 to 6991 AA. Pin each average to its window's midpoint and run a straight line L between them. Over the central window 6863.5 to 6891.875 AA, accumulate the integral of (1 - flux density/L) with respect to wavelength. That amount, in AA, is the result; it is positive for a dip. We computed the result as 0.4 AA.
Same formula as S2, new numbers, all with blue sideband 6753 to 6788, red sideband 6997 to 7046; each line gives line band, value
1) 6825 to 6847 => 0.7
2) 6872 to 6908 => -0.3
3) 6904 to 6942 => -0.7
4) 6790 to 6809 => -0.6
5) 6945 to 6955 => 0.0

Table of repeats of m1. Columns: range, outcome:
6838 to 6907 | 3.92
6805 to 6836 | 3.89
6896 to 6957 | 3.9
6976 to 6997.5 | 3.81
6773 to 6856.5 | 4.01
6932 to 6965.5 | 3.9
